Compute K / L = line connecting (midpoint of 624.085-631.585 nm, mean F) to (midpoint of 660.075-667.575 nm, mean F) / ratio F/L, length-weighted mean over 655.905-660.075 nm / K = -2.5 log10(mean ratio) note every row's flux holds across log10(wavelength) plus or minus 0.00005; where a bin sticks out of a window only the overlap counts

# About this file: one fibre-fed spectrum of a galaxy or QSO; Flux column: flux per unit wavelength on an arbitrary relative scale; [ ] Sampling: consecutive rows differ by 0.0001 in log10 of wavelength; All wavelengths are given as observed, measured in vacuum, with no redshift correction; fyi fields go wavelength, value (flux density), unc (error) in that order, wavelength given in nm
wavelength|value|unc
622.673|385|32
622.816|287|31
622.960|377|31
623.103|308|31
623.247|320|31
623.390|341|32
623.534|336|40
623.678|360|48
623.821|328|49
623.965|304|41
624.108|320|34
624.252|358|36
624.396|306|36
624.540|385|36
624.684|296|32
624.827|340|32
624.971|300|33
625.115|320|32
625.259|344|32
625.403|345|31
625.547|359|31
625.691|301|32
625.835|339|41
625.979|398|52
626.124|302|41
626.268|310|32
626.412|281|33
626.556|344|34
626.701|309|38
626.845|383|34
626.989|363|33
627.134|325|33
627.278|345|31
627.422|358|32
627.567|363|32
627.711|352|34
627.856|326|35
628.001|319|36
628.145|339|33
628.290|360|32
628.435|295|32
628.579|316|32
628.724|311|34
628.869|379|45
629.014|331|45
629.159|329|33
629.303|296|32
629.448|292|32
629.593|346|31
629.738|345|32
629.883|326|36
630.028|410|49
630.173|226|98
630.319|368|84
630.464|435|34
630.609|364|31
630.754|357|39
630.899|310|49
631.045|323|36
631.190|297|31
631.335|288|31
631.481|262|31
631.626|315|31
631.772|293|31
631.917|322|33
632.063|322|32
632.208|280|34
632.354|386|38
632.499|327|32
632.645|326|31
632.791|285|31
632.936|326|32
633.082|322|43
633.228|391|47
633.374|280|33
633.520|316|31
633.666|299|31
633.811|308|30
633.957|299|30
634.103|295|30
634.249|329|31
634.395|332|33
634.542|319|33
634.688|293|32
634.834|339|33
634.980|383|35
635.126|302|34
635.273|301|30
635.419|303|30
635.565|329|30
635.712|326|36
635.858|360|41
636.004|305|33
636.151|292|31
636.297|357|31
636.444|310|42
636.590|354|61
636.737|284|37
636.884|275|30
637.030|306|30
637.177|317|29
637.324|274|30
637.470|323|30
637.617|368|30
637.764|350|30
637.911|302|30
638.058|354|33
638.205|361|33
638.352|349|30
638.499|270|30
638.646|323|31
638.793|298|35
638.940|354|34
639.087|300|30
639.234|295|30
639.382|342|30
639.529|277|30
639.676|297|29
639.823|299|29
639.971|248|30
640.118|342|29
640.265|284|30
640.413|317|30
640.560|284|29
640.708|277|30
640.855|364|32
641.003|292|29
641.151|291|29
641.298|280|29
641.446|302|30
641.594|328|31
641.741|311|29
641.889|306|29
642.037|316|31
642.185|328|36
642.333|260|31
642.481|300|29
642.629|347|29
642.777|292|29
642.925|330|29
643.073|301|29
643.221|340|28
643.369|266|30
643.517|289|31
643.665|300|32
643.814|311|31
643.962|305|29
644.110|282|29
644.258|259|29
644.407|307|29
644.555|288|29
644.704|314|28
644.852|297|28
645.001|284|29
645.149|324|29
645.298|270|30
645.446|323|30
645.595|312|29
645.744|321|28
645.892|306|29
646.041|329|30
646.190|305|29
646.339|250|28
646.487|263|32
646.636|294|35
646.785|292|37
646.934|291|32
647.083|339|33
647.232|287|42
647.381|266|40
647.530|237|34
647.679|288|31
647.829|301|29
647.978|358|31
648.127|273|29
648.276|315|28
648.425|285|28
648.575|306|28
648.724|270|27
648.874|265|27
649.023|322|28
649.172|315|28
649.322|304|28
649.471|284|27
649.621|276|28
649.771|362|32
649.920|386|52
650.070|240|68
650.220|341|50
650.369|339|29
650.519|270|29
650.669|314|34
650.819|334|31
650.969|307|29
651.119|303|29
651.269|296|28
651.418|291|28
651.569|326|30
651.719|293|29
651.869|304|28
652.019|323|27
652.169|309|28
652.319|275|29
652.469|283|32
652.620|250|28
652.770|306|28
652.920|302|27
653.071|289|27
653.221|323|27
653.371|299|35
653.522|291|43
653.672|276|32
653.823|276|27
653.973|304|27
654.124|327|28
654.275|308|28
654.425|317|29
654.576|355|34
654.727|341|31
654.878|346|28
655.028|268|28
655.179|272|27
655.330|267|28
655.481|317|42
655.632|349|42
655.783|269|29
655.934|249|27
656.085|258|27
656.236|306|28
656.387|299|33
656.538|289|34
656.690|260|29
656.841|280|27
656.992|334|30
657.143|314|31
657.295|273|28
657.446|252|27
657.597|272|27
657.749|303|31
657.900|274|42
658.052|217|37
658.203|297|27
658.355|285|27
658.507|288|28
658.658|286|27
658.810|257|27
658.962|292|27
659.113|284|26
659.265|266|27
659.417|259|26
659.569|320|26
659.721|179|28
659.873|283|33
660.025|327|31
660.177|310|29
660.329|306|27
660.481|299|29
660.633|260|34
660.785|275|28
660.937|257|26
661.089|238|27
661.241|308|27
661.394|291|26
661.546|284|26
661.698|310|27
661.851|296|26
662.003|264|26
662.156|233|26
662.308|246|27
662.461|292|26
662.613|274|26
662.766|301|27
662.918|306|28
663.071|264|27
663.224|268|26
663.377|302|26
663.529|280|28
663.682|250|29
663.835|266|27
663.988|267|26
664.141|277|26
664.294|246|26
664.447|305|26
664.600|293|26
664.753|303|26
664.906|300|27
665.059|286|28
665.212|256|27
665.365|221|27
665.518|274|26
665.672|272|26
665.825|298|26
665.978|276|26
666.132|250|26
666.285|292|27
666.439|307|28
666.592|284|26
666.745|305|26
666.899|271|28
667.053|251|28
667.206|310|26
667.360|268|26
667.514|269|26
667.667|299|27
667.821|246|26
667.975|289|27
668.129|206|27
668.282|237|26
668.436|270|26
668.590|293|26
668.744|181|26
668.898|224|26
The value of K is 0.03 mag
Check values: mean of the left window 333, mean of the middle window 279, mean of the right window 279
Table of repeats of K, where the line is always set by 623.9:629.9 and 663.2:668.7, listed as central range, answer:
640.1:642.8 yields 0.017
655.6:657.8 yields 0.009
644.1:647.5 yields 0.033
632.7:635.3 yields 0.013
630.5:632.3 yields 0.039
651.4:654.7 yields -0.031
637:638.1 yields -0.025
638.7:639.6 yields 0.010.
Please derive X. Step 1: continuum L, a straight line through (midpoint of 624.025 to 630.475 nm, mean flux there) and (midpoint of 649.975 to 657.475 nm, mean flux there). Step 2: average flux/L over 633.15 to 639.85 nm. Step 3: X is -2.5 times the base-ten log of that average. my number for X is 0.01 mag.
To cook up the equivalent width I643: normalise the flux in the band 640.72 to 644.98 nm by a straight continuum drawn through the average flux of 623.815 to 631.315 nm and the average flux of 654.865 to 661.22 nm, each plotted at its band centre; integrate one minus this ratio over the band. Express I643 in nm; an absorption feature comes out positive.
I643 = 0.06 nm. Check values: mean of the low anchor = 334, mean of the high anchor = 281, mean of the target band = 303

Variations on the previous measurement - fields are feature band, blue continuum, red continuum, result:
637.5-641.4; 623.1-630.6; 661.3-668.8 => 0.03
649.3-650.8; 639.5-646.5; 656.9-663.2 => -0.11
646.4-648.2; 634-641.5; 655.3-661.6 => 0.05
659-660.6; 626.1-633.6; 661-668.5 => 0.00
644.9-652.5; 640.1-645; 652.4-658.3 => -0.09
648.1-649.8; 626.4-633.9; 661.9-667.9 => 0.02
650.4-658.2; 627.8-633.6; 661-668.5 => -0.12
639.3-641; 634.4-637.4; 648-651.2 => 0.06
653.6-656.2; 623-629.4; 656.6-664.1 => -0.12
